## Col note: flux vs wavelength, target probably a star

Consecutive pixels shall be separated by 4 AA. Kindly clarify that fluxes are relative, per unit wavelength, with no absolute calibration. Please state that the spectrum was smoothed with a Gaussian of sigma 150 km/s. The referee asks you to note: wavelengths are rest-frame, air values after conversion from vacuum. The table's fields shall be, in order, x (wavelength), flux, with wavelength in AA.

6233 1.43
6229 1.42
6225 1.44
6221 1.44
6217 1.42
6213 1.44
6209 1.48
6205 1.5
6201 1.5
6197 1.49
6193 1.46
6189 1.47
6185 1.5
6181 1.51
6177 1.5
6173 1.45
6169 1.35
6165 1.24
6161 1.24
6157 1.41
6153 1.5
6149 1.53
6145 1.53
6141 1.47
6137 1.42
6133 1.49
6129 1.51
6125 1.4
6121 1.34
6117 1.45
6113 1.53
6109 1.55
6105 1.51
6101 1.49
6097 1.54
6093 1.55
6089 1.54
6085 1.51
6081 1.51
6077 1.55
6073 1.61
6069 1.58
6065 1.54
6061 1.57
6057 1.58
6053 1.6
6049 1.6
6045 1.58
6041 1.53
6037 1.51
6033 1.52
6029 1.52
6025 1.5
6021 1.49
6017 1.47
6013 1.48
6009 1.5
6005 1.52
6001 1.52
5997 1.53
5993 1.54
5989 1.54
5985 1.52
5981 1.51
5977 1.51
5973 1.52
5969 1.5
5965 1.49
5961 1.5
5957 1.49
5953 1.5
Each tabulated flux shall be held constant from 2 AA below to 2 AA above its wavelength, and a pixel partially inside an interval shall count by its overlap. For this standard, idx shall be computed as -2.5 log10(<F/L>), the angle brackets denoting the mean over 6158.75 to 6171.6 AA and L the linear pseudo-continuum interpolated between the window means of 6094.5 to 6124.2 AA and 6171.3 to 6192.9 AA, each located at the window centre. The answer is 0.15 mag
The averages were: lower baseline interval 1.48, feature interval 1.29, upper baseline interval 1.48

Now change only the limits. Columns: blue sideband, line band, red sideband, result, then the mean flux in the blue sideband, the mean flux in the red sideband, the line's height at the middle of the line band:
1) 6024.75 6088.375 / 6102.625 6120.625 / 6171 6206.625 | 0.02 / 1.55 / 1.49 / 1.52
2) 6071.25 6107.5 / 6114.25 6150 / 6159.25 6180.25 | -0.01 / 1.53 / 1.37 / 1.44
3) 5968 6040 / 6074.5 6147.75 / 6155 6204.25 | -0.03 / 1.51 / 1.43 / 1.46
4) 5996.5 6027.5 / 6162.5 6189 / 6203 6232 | 0.03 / 1.5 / 1.45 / 1.46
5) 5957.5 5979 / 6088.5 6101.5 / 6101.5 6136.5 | -0.04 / 1.5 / 1.47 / 1.48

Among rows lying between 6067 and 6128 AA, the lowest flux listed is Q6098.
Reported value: 1.34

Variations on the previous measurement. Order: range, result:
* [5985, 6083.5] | 1.47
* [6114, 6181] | 1.24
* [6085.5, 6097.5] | 1.54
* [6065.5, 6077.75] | 1.55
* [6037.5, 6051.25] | 1.53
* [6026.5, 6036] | 1.52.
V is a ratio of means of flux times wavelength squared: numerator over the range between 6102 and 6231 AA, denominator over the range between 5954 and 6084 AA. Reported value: 1.00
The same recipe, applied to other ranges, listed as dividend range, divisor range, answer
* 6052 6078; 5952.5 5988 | 1.08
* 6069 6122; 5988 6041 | 1.03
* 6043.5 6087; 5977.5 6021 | 1.06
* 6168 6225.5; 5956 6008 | 1.04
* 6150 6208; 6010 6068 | 0.98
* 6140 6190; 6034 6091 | 0.95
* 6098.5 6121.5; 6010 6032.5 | 1.03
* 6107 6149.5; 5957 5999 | 1.02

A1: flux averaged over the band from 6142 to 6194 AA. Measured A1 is 1.44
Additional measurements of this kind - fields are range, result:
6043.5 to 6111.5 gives 1.55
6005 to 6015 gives 1.5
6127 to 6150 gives 1.49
